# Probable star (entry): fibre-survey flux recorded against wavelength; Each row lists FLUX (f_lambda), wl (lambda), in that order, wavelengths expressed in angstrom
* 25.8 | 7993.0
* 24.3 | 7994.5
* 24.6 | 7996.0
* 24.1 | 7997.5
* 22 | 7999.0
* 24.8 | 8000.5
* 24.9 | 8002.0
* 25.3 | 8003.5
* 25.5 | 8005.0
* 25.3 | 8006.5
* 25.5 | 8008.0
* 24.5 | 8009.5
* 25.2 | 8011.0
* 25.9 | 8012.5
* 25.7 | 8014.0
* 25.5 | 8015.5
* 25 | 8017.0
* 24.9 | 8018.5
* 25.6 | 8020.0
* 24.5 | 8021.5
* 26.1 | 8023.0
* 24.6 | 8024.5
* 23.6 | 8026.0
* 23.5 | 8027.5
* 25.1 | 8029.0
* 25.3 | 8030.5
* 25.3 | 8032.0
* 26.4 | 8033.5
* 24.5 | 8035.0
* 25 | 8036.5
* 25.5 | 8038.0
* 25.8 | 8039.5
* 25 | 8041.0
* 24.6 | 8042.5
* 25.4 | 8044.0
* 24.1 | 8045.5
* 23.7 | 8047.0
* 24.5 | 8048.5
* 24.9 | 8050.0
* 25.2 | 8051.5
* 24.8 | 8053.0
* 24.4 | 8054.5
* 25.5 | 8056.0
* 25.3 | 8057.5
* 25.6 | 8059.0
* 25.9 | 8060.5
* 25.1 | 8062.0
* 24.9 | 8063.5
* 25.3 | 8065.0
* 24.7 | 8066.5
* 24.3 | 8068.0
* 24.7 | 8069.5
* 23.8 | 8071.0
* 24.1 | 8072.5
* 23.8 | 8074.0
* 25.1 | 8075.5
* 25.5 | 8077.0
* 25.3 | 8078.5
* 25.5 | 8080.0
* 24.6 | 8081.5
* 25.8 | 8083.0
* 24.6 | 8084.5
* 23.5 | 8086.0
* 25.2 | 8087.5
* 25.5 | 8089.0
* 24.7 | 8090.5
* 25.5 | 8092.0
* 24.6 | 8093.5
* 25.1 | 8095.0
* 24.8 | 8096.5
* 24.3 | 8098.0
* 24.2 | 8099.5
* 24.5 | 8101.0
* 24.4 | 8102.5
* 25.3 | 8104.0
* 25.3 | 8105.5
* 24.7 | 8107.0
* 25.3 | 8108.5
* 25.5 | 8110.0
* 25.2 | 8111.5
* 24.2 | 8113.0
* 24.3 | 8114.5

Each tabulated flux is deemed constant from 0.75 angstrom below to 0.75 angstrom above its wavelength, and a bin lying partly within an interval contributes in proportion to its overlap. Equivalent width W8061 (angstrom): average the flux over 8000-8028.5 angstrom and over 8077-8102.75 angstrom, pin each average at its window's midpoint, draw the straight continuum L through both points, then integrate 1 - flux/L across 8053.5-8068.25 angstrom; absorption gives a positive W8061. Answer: -0.1 angstrom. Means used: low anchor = 25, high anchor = 24.9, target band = 25.1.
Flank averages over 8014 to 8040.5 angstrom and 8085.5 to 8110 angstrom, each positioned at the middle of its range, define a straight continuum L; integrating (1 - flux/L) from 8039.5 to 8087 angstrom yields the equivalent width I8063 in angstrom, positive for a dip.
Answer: 0.2 angstrom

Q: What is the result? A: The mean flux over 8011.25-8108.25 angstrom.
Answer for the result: 24.9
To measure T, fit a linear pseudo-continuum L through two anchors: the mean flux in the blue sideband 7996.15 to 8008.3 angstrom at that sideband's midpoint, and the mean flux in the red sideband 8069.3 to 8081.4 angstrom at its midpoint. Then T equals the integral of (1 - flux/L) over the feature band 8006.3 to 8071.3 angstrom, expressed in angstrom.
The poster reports -0.9 angstrom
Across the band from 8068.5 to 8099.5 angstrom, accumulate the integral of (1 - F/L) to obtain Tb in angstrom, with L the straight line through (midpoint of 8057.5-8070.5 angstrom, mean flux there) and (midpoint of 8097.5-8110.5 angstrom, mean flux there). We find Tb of 0.2 angstrom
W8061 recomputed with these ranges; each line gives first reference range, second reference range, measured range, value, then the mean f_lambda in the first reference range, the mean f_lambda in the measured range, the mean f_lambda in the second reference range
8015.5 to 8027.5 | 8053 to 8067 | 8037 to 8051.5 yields 0.1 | 24.9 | 24.9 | 25.2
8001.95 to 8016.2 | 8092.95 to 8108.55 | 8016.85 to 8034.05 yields 0.2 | 25.4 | 25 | 24.8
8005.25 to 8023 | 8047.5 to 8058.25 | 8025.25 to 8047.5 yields 0.2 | 25.3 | 24.9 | 24.9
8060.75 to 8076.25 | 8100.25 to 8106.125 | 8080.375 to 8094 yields -0.1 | 24.6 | 24.9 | 24.9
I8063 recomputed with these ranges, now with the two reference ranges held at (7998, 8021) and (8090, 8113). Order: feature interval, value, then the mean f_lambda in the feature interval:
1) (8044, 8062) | 0.0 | 24.9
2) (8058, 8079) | 0.1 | 24.9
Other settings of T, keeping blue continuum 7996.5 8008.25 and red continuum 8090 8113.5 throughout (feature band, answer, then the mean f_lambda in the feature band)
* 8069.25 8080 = 0.1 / 24.7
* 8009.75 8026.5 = -0.3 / 25.1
